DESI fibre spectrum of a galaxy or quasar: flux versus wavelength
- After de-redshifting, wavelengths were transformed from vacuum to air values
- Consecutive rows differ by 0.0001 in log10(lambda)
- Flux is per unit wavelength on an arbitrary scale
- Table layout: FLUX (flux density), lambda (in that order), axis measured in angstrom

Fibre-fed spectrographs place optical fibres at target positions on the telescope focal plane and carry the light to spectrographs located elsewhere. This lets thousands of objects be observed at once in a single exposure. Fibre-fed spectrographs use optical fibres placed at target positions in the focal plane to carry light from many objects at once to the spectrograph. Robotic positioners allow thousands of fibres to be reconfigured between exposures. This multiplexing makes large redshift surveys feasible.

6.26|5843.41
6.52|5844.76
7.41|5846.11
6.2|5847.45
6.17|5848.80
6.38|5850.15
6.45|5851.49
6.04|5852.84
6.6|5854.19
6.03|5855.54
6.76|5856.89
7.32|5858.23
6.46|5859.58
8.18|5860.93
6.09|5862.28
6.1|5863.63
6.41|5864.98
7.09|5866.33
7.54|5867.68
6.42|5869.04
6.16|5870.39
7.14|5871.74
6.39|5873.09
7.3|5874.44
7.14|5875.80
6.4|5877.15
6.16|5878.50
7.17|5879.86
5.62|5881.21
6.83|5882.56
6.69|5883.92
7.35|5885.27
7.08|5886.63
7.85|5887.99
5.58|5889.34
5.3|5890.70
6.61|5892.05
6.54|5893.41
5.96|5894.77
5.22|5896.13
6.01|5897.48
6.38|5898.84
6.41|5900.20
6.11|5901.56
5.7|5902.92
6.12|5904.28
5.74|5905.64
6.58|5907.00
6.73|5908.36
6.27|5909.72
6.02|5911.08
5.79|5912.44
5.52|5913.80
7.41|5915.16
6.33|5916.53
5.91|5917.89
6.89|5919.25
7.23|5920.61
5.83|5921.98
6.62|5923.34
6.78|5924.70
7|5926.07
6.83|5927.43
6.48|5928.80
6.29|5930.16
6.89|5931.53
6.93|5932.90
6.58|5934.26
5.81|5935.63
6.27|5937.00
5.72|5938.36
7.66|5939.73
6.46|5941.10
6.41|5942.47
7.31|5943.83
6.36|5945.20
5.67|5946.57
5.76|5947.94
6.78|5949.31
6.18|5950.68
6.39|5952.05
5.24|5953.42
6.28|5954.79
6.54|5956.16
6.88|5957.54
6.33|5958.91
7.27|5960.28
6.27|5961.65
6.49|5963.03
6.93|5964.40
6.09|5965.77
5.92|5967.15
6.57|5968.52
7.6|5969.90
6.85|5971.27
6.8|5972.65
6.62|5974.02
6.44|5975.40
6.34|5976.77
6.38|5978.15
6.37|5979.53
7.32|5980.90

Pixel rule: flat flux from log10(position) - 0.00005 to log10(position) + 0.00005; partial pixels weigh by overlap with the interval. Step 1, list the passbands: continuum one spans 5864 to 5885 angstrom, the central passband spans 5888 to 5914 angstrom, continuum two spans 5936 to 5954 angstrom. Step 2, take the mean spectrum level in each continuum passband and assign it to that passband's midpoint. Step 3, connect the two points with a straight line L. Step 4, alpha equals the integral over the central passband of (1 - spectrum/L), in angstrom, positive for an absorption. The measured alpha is 1.9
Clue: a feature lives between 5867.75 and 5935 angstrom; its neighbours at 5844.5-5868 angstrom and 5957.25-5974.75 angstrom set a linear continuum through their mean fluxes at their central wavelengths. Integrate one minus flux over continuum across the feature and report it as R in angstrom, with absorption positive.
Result 1.9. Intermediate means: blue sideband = 6.64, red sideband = 6.66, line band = 6.46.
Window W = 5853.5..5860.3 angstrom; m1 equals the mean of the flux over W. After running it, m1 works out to 6.64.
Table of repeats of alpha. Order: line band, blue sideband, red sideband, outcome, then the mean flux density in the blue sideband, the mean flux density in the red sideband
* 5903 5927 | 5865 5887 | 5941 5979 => 0.9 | 6.76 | 6.47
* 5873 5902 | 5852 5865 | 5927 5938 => 0.4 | 6.61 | 6.48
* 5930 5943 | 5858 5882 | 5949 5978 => 0.1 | 6.72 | 6.51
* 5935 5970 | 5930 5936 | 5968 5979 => 1.1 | 6.55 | 6.69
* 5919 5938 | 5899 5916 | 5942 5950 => -0.8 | 6.2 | 6.39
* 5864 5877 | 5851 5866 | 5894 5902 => -0.8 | 6.6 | 6.02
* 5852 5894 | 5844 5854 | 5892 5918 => -2.2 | 6.45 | 6.16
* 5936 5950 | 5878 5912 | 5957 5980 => 0.2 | 6.32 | 6.6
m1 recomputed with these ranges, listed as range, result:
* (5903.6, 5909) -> 6.29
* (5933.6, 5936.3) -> 6.19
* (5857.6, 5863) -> 7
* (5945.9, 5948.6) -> 5.71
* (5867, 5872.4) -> 6.81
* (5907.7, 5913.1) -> 6.21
